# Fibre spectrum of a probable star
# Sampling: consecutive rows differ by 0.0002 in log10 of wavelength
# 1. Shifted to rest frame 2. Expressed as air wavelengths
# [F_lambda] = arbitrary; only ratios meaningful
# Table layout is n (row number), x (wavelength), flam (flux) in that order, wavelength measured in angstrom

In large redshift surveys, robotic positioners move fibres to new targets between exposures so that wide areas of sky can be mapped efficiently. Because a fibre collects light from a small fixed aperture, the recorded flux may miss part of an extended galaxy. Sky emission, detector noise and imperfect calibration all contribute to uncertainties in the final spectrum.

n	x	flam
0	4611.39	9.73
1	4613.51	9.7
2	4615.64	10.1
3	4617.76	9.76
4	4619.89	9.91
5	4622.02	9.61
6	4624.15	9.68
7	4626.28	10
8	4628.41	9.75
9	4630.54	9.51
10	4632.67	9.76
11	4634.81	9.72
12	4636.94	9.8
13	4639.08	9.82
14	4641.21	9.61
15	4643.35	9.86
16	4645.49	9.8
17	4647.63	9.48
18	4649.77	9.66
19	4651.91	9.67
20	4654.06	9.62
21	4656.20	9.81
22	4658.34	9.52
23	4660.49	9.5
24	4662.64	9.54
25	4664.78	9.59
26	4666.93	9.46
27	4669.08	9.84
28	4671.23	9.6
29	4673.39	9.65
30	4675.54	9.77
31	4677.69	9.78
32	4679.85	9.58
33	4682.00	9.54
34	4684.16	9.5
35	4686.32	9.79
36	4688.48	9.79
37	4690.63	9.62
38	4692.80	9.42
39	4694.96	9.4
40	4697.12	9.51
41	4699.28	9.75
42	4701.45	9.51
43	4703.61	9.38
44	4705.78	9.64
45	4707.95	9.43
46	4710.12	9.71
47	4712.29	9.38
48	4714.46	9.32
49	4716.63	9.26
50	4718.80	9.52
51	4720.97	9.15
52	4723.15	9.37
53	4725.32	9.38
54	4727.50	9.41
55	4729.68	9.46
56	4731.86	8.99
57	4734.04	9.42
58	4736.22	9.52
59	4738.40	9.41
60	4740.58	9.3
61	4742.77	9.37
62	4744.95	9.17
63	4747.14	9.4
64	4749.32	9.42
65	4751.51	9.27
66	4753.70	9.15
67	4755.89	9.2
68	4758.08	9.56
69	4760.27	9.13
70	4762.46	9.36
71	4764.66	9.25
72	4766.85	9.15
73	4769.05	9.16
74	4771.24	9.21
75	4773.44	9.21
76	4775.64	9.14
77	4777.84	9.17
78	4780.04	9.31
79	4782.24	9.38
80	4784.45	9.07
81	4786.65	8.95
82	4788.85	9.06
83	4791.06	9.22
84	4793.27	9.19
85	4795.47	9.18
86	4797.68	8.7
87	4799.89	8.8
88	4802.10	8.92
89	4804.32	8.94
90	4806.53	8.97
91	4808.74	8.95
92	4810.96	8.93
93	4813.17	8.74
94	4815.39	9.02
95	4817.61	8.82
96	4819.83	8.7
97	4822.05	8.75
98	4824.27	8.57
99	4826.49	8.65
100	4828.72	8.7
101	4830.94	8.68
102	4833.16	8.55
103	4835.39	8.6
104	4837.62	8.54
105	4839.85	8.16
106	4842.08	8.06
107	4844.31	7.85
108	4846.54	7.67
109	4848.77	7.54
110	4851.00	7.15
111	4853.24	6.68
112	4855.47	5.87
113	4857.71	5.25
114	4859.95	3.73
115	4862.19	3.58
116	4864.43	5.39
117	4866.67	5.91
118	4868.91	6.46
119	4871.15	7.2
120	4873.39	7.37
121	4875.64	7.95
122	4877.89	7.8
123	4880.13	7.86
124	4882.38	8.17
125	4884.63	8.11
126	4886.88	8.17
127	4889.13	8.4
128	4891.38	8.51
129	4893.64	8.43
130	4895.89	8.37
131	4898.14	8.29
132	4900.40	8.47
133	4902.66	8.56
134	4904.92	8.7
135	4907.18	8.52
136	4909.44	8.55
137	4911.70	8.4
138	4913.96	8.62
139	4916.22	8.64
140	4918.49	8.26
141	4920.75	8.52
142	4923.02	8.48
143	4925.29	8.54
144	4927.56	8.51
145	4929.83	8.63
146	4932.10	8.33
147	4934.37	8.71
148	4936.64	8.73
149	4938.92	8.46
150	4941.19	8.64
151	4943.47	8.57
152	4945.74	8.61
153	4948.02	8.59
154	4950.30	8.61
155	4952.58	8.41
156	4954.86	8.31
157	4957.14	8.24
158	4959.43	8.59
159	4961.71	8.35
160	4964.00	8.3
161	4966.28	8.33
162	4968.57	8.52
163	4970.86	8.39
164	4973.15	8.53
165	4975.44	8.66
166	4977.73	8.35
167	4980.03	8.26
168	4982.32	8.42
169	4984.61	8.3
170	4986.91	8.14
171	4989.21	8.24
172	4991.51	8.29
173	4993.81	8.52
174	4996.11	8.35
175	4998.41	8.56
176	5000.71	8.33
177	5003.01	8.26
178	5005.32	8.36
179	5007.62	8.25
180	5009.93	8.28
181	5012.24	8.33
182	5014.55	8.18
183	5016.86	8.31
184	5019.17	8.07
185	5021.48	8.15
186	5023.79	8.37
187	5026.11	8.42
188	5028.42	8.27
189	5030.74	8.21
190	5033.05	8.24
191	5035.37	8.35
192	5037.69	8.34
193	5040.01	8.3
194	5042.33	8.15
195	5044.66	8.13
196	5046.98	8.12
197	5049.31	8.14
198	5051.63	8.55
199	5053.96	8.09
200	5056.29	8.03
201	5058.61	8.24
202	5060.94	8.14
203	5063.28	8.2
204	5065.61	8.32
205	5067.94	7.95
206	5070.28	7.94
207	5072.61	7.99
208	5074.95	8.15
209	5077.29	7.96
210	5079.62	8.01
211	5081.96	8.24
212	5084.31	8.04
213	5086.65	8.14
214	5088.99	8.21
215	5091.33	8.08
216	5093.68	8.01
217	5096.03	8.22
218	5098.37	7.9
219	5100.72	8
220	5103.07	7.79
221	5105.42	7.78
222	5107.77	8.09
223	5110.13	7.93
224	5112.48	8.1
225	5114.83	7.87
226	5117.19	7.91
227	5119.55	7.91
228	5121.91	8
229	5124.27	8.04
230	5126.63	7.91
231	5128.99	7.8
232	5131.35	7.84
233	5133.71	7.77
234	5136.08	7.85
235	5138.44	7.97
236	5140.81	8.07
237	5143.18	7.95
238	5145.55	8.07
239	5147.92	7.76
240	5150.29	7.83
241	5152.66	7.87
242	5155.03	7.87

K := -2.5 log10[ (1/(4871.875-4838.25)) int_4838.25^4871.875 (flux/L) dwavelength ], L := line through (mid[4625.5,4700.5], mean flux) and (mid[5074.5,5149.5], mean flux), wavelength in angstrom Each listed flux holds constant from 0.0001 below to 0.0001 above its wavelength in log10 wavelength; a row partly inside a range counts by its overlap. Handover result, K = 0.354 mag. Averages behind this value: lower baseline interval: 9.66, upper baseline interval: 7.98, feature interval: 6.45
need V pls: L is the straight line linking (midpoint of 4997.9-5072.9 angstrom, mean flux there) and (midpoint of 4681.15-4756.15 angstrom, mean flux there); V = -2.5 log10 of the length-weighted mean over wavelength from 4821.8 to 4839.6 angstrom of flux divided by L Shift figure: 0.05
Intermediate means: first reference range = 9.43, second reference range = 8.23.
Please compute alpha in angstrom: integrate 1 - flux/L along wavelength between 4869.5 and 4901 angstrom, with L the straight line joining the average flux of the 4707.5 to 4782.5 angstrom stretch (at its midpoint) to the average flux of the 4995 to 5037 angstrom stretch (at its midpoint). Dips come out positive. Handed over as 2.7 angstrom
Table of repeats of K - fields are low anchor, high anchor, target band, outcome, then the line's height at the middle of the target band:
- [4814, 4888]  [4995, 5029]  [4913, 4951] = -0.086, 7.9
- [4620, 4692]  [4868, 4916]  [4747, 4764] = -0.032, 9.04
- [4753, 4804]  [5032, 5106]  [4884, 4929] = 0.030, 8.69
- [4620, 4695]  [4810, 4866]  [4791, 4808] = -0.121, 8.03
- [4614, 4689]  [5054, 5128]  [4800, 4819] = 0.024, 9.1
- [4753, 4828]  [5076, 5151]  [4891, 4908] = 0.026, 8.68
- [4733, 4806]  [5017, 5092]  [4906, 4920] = 0.023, 8.68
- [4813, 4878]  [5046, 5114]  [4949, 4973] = -0.088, 7.75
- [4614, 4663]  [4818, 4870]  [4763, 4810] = -0.144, 7.96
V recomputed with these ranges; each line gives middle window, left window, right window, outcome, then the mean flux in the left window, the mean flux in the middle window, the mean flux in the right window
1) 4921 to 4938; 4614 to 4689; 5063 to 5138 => 0.01 mag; 9.69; 8.55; 8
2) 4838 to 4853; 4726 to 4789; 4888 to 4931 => 0.15 mag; 9.27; 7.72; 8.49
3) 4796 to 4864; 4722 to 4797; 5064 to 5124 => 0.14 mag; 9.26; 7.91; 8.02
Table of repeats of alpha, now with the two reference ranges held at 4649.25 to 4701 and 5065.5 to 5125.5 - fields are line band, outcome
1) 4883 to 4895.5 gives 0.7 angstrom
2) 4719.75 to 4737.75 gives 0.1 angstrom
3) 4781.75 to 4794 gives 0.1 angstrom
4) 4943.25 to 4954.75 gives 0.1 angstrom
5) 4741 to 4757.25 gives 0.1 angstrom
